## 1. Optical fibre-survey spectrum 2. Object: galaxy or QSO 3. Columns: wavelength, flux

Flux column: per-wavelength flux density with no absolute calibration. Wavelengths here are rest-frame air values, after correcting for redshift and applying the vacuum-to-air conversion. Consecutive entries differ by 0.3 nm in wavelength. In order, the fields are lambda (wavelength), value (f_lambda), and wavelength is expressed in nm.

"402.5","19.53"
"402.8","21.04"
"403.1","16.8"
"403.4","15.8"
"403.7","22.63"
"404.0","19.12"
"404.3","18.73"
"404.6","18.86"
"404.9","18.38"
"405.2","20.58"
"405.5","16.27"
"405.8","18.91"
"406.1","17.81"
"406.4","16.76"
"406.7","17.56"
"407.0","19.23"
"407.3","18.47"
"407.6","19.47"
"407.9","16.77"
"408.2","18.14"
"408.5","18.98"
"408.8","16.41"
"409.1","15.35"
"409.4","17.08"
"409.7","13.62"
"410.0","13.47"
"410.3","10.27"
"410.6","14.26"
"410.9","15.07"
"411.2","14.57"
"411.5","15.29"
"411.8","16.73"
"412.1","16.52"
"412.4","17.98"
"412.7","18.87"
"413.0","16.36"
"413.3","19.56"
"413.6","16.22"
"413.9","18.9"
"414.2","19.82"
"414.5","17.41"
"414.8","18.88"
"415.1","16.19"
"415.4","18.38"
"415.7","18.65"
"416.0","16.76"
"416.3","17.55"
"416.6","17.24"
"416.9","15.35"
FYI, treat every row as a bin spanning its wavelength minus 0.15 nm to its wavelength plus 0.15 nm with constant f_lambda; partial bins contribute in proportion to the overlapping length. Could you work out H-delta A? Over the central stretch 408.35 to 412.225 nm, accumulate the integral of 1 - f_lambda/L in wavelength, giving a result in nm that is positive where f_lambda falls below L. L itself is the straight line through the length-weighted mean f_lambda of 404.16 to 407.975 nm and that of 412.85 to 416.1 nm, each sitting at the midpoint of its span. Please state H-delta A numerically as 0.628 nm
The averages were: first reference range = 18.3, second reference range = 17.9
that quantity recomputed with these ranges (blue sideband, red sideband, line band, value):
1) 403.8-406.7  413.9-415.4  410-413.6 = 0.47 nm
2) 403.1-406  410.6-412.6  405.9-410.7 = 0.21 nm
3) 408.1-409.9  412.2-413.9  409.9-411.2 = 0.28 nm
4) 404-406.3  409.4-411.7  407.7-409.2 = -0.14 nm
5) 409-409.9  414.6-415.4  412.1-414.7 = -0.17 nm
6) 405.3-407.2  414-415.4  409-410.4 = 0.31 nm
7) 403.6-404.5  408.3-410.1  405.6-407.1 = 0.02 nm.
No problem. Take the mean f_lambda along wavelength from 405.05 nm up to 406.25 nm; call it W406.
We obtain 18.4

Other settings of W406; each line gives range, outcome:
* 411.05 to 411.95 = 15.5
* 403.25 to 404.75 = 19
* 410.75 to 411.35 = 14.8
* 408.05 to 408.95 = 17.8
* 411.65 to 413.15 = 17.3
